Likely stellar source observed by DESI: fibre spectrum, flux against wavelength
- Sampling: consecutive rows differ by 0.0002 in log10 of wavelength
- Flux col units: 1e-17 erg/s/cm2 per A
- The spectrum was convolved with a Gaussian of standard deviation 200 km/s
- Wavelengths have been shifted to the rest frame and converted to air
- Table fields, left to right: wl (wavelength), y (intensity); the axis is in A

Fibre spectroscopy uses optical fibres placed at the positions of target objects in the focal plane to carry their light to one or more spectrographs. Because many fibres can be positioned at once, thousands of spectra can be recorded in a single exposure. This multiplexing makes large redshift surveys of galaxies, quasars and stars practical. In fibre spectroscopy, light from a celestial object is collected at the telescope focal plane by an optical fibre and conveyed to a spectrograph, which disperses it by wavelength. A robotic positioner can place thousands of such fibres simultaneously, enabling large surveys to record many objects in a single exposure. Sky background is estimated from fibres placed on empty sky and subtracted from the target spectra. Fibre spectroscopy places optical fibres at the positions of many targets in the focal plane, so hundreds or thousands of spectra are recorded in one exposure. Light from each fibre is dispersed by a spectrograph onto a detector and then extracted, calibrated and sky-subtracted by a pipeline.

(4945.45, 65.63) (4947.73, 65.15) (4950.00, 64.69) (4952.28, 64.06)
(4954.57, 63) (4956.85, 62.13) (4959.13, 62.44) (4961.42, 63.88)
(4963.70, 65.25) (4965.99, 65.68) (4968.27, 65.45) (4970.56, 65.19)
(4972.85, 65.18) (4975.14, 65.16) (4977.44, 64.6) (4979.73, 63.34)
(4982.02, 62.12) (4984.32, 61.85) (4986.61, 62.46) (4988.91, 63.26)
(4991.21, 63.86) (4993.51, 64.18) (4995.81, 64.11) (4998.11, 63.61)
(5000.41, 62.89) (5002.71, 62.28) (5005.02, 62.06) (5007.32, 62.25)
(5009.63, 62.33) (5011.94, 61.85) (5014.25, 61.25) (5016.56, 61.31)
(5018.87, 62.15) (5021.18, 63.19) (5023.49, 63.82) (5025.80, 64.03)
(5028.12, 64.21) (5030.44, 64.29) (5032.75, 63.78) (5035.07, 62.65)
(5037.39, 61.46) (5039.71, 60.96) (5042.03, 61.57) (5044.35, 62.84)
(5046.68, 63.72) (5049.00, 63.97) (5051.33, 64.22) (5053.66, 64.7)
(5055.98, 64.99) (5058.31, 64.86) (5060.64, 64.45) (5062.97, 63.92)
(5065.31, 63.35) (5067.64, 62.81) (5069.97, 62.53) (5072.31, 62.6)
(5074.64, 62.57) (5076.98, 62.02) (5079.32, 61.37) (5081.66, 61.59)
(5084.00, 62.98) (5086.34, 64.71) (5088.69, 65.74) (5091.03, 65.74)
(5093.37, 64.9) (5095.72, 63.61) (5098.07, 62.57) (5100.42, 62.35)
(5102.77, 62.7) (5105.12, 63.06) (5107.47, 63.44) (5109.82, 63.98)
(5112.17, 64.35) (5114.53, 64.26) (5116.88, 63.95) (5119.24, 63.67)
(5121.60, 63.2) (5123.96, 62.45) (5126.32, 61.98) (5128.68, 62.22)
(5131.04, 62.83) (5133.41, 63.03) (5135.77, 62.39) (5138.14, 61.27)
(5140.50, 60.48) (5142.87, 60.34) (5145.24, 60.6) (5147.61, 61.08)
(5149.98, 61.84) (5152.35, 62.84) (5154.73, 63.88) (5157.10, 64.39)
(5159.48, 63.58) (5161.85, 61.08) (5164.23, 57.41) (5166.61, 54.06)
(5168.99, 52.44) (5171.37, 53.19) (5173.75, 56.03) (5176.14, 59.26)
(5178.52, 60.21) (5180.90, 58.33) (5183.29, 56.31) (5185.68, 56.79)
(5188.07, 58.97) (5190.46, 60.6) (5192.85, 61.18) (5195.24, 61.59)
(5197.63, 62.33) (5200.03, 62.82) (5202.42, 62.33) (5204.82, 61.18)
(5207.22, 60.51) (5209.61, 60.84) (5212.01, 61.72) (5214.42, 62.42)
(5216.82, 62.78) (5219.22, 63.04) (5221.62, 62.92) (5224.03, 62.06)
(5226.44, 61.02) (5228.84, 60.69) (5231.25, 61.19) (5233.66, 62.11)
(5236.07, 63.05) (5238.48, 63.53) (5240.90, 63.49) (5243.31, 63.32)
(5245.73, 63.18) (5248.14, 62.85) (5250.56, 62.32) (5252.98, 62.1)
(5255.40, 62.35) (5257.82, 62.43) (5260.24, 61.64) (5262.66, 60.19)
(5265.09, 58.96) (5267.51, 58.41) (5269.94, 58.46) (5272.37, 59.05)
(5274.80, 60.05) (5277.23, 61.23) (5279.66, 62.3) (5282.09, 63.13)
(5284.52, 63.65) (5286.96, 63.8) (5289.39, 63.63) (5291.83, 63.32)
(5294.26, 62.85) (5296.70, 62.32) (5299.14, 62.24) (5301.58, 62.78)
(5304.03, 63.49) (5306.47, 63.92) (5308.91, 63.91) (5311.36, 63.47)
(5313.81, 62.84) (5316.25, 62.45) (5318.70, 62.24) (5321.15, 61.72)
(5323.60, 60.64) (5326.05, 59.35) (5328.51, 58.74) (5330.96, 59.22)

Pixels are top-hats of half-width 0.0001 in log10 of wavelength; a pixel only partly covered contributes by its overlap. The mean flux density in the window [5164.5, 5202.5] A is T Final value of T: 58.4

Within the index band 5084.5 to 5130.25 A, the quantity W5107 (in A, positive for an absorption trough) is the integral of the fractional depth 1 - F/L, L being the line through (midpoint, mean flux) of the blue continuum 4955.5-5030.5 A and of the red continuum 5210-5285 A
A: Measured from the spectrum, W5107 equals -0.7 A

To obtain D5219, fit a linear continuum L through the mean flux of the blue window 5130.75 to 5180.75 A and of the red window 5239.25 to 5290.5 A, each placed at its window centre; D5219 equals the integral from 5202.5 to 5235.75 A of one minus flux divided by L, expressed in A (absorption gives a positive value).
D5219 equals -0.4 A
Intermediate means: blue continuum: 60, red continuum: 61.7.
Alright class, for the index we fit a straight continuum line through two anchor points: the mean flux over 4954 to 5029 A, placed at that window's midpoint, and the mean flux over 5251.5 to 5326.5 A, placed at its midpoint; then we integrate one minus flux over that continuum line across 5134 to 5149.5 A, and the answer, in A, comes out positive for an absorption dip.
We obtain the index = 0.4 A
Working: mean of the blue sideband 63.3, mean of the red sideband 61.9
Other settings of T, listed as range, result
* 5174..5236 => 60.9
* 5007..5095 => 63.2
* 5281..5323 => 63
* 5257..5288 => 61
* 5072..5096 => 63.5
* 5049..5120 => 63.6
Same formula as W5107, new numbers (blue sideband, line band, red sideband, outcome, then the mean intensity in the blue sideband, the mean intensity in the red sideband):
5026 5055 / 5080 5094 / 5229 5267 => -0.26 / 63.2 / 62.1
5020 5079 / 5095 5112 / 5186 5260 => -0.07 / 63.3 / 62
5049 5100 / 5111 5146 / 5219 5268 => 0.33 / 63.6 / 62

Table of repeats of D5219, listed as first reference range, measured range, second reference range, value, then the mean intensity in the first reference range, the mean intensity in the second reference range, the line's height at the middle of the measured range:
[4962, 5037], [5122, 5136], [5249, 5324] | 0.1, 63.4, 62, 62.8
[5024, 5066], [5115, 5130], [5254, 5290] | 0.0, 63.6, 61.3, 62.8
